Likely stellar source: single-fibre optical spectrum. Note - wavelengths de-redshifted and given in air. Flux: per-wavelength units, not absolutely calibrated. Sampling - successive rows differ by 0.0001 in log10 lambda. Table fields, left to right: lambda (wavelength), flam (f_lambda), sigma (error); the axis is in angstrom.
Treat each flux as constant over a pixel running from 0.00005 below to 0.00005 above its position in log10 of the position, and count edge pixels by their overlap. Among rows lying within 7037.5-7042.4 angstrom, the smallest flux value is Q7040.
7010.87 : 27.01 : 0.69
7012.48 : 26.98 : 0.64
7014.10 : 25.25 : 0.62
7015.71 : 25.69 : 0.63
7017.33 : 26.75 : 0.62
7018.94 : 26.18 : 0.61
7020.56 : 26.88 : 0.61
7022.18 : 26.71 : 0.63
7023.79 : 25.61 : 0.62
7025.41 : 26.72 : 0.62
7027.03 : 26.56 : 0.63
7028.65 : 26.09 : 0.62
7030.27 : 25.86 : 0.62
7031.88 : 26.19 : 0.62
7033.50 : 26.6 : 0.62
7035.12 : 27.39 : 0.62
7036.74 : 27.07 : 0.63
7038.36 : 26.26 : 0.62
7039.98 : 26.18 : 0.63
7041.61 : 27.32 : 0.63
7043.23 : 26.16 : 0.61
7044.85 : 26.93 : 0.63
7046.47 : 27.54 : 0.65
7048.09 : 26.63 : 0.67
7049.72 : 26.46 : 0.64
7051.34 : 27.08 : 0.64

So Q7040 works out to 26.18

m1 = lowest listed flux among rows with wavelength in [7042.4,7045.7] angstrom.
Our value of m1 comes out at 26.16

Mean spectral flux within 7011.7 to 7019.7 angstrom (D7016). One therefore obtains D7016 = 26.2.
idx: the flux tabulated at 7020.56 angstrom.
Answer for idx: 26.88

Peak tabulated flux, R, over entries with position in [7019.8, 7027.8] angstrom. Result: 26.88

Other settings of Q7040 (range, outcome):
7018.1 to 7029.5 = 25.61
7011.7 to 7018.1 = 25.25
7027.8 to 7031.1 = 25.86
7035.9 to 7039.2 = 26.26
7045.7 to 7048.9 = 26.63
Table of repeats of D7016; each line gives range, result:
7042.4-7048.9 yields 26.9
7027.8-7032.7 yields 26.1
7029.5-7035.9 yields 26.5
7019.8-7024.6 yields 26.4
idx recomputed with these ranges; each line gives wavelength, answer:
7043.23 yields 26.16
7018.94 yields 26.18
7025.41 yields 26.72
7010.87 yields 27.01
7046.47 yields 27.54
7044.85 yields 26.93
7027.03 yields 26.56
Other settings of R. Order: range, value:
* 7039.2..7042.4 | 27.32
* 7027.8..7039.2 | 27.39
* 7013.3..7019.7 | 26.75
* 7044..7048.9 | 27.54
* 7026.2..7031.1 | 26.56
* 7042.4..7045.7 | 26.93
